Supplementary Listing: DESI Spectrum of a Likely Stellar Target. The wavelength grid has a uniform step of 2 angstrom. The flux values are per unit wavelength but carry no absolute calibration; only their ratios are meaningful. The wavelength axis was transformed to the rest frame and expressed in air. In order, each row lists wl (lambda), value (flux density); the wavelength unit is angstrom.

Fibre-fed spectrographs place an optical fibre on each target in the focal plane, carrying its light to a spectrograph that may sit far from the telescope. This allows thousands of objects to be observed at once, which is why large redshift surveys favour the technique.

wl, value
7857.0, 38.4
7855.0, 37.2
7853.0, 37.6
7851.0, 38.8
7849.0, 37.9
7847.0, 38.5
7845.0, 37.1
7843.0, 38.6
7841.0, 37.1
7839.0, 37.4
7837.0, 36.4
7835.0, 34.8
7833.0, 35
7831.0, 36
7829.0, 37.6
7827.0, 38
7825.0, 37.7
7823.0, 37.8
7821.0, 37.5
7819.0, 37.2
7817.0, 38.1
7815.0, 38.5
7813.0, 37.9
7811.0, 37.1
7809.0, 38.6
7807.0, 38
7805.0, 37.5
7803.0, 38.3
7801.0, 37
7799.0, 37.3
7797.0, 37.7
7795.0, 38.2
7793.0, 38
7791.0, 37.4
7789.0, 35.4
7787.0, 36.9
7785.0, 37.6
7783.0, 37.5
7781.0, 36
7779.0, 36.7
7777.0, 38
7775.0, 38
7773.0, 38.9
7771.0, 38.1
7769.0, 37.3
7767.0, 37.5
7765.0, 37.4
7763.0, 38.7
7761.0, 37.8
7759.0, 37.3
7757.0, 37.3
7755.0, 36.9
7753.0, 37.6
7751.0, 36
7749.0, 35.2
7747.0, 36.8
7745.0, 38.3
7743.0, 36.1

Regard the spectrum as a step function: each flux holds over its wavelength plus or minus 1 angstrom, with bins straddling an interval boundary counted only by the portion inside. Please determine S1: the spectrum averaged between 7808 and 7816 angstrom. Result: 38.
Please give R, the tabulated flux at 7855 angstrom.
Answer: 37.2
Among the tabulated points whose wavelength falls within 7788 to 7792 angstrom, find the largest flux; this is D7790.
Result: 37.4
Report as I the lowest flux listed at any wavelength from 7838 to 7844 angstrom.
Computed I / 37.1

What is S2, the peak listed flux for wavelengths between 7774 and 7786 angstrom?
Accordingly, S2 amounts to 38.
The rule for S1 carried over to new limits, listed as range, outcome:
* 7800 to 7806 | 37.6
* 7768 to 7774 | 38.1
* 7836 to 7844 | 37.4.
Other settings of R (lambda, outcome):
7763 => 38.7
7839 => 37.4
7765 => 37.4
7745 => 38.3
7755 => 36.9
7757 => 37.3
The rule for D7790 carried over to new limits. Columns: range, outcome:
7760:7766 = 38.7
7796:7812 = 38.6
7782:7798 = 38.2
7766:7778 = 38.9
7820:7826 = 37.8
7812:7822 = 38.5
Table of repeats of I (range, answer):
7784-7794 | 35.4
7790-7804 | 37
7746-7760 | 35.2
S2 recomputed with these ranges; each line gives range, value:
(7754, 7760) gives 37.3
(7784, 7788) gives 37.6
